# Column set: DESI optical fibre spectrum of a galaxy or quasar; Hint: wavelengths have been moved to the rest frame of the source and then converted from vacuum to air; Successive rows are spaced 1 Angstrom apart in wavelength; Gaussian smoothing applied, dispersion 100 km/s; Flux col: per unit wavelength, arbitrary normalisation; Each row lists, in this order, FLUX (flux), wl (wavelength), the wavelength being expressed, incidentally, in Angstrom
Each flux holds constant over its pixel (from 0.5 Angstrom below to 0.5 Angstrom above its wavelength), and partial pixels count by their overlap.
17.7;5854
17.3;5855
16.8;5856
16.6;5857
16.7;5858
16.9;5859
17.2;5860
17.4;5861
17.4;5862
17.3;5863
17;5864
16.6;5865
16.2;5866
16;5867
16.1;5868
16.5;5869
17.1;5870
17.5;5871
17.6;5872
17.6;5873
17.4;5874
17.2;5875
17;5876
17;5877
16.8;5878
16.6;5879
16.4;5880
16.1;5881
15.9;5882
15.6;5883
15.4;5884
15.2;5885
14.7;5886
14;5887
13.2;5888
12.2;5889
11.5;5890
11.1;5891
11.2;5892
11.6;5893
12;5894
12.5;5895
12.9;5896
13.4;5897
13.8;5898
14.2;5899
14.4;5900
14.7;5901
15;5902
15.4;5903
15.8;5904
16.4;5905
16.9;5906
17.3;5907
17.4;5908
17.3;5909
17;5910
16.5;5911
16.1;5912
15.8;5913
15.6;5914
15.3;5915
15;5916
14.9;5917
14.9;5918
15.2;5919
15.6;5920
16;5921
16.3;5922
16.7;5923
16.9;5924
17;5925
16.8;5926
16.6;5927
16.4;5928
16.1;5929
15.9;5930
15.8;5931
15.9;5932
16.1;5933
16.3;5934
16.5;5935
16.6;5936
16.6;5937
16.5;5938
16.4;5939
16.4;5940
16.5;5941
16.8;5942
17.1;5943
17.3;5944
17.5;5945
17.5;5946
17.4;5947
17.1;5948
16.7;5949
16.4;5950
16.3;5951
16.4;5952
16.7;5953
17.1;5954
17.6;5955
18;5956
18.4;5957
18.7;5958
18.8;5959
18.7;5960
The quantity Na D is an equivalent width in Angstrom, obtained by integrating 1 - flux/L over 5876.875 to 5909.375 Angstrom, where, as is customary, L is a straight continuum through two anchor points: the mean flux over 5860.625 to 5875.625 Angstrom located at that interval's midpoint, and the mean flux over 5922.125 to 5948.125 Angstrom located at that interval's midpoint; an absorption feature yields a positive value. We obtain 4.3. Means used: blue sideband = 17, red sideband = 16.6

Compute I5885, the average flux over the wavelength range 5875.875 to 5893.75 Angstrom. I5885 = 14.4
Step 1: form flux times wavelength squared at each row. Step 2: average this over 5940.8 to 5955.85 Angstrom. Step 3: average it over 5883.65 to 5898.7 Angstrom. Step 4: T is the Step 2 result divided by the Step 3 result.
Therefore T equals 1.34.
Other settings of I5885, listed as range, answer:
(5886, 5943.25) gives 15.3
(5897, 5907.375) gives 15.3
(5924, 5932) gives 16.4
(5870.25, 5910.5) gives 15.1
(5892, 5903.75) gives 13.6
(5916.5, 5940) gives 16.2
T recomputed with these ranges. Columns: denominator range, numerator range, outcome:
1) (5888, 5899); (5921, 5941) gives 1.34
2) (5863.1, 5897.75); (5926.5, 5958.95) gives 1.13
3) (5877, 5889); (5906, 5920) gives 1.05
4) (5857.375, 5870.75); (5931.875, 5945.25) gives 1.01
